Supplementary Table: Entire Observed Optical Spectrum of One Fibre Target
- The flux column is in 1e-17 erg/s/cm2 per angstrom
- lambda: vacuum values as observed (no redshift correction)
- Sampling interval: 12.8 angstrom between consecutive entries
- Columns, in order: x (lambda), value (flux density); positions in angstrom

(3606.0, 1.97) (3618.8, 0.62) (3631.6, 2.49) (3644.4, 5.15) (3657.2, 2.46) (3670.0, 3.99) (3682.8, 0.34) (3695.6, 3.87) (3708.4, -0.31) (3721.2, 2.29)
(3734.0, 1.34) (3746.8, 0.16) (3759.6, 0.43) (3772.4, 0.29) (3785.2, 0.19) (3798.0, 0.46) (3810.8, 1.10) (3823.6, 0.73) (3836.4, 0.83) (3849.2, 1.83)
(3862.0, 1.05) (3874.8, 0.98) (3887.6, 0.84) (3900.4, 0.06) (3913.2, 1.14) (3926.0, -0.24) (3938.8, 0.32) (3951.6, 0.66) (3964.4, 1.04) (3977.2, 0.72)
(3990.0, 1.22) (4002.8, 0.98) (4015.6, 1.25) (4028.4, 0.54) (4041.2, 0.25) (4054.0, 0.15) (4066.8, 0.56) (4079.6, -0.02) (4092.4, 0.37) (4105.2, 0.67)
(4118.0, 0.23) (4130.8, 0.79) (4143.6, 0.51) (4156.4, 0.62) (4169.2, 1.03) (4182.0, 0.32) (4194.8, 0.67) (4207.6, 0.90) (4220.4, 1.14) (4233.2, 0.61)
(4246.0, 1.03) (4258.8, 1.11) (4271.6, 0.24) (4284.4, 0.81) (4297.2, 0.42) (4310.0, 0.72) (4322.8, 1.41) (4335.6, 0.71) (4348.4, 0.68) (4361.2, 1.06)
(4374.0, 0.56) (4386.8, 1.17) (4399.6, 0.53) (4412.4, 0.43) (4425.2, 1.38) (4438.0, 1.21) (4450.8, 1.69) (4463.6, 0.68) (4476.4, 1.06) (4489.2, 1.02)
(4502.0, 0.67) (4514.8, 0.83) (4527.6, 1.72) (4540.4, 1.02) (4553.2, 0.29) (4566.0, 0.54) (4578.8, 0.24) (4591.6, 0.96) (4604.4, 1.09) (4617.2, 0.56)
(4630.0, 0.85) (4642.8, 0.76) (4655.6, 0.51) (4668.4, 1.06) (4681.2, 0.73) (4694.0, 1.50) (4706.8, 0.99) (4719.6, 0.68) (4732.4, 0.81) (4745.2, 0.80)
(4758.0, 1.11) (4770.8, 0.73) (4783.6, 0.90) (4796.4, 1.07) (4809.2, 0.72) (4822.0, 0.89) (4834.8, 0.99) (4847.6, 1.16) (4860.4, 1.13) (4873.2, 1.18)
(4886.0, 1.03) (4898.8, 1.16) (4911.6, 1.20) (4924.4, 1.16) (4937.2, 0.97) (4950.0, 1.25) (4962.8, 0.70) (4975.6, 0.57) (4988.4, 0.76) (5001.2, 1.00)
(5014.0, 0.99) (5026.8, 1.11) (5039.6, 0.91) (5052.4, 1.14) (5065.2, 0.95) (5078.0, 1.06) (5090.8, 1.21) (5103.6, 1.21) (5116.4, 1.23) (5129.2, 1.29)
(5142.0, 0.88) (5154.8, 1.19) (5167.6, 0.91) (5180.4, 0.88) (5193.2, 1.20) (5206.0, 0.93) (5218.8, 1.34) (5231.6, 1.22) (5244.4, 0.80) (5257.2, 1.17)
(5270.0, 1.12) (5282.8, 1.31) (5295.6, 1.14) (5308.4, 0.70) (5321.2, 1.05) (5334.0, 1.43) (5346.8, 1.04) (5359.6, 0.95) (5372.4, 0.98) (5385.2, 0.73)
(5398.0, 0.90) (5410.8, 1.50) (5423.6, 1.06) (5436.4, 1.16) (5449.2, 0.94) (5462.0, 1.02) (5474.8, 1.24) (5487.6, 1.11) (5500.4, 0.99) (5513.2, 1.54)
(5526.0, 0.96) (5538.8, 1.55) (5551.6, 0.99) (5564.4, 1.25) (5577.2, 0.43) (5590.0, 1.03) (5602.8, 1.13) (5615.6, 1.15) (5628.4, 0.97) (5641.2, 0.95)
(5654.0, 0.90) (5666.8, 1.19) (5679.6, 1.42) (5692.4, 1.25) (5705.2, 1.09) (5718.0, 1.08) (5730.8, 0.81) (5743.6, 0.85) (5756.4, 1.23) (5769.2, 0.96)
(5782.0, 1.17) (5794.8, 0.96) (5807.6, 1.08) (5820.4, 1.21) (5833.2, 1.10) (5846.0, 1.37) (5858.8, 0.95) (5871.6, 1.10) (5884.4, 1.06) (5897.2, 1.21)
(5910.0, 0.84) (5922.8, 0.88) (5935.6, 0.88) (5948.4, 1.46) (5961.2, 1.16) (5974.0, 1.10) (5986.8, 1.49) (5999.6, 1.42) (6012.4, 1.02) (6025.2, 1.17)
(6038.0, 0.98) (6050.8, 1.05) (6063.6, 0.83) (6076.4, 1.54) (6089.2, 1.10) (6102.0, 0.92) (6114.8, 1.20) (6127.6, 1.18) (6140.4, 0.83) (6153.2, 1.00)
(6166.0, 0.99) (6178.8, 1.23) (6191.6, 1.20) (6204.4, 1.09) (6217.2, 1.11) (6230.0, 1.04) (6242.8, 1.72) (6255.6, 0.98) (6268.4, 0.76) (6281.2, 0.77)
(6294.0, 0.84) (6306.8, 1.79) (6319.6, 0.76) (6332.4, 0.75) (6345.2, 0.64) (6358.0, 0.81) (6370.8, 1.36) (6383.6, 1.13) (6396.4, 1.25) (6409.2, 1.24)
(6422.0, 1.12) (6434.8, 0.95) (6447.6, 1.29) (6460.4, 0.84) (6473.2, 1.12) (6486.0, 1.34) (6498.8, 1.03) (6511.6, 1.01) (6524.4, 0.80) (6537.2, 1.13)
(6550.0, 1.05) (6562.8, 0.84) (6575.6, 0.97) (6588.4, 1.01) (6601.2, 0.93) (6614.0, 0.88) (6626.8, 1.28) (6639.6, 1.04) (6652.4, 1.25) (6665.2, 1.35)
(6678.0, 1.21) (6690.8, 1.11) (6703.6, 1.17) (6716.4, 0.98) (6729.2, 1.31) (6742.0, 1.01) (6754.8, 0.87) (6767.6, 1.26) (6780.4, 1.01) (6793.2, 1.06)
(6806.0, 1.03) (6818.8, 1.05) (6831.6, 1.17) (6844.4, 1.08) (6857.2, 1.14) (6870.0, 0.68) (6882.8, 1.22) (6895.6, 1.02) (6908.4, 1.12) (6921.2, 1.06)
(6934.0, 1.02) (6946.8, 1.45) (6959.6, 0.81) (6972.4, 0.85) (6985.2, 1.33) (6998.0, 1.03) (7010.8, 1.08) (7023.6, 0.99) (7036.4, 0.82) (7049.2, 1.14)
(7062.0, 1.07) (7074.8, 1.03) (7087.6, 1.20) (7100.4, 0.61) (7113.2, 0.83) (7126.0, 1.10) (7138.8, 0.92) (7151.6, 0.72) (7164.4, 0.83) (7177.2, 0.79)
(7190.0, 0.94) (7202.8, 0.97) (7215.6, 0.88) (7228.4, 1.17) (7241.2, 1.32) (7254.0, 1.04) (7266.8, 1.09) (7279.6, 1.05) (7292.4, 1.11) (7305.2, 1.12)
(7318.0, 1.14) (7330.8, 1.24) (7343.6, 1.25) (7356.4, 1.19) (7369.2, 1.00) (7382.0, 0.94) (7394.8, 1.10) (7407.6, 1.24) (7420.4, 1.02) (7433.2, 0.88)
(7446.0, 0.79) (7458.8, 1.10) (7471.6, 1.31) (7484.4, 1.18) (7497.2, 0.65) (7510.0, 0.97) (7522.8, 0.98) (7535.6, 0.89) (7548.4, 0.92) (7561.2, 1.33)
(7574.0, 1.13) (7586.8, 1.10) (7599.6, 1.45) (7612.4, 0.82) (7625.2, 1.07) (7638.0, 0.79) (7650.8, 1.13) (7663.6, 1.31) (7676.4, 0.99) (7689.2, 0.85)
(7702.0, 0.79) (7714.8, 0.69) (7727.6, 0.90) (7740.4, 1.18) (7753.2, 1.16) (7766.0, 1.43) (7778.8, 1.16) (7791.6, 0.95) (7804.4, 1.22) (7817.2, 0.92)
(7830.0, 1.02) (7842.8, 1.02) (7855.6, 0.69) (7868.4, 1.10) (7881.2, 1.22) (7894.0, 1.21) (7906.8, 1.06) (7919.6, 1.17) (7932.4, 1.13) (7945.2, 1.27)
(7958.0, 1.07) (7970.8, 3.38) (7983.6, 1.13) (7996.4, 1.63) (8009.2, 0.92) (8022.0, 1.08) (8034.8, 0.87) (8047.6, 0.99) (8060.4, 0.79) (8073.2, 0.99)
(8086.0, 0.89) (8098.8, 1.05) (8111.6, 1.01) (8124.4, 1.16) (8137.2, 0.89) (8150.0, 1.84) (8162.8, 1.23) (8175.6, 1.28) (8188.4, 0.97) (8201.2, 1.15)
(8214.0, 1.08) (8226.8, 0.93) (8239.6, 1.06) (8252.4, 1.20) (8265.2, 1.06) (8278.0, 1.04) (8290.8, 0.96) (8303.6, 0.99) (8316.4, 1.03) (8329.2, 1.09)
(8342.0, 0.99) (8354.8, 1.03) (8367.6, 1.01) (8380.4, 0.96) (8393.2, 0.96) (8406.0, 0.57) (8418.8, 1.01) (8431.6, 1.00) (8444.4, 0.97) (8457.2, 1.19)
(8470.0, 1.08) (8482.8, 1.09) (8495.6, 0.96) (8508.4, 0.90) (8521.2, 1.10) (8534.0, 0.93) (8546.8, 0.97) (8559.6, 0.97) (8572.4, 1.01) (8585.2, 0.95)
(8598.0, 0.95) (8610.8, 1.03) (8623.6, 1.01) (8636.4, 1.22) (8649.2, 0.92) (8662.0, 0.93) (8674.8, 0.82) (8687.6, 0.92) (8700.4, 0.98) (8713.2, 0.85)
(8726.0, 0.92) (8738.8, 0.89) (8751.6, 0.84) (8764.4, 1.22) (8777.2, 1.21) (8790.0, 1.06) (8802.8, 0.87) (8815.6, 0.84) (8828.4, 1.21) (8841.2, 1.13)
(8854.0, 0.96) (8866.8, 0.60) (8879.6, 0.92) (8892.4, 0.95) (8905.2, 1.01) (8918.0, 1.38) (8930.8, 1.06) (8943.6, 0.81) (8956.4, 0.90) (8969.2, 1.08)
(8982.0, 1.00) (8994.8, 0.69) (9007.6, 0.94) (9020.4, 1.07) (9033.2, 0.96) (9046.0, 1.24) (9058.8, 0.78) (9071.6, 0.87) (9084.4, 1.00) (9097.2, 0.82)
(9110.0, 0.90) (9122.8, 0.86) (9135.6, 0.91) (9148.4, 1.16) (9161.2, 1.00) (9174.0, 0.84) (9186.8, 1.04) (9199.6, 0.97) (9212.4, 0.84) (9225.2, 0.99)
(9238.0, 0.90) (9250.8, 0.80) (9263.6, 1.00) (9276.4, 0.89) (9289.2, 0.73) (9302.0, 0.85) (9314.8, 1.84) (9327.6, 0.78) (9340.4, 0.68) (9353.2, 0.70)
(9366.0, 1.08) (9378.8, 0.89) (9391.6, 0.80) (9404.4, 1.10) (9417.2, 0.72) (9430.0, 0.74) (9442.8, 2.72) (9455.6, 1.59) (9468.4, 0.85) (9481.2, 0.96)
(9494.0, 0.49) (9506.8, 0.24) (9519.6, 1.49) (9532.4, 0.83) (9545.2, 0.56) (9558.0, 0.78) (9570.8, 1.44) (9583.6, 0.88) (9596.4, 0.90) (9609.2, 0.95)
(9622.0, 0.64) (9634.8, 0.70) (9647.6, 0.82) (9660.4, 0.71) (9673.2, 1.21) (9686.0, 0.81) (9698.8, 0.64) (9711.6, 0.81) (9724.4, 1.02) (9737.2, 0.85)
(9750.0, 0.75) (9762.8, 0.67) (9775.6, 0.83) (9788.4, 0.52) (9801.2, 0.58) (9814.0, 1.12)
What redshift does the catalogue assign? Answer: 0.214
